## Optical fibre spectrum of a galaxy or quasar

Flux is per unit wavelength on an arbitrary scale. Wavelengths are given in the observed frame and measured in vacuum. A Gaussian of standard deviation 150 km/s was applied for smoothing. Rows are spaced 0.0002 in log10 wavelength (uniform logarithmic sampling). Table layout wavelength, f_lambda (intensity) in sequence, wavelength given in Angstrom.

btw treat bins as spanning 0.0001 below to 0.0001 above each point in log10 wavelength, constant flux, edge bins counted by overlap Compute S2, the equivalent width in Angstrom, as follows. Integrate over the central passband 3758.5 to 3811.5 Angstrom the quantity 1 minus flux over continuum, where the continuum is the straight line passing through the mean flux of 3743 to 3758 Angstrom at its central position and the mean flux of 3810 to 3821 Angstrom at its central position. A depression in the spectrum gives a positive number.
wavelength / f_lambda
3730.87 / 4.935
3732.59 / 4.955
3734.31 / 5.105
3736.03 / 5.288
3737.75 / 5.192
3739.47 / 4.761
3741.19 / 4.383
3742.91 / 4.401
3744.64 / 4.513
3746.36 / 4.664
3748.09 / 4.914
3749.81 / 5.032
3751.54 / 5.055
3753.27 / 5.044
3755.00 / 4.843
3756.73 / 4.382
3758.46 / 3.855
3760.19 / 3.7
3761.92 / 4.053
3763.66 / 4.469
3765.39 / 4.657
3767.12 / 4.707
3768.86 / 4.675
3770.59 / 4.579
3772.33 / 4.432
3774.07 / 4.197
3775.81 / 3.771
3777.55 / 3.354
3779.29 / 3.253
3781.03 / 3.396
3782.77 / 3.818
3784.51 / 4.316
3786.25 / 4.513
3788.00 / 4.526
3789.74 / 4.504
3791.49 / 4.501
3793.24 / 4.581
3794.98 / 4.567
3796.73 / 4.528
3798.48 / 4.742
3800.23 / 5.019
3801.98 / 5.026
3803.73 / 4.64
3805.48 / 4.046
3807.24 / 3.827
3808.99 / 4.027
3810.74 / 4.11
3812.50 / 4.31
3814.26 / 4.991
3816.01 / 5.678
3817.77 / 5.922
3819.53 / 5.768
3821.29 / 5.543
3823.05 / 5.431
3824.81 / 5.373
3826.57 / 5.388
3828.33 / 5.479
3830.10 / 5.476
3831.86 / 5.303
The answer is 7.40 Angstrom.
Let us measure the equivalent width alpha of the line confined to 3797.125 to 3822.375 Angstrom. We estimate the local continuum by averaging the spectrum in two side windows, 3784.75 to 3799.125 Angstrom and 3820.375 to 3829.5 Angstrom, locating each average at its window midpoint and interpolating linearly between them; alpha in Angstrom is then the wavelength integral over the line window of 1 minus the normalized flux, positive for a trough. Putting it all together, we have 1.02 Angstrom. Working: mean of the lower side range 4.54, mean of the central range 4.83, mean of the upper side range 5.44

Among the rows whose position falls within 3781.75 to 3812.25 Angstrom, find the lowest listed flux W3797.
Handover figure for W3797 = 3.818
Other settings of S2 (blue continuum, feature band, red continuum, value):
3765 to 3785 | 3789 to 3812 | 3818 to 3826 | 1.87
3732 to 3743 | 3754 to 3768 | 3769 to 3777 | 0.40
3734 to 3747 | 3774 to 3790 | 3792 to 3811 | 2.24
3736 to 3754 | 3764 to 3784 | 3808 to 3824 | 3.39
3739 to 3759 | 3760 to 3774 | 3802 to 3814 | 0.34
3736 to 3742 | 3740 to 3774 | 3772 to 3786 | -1.19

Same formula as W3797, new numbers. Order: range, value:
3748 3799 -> 3.253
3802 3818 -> 3.827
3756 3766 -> 3.7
